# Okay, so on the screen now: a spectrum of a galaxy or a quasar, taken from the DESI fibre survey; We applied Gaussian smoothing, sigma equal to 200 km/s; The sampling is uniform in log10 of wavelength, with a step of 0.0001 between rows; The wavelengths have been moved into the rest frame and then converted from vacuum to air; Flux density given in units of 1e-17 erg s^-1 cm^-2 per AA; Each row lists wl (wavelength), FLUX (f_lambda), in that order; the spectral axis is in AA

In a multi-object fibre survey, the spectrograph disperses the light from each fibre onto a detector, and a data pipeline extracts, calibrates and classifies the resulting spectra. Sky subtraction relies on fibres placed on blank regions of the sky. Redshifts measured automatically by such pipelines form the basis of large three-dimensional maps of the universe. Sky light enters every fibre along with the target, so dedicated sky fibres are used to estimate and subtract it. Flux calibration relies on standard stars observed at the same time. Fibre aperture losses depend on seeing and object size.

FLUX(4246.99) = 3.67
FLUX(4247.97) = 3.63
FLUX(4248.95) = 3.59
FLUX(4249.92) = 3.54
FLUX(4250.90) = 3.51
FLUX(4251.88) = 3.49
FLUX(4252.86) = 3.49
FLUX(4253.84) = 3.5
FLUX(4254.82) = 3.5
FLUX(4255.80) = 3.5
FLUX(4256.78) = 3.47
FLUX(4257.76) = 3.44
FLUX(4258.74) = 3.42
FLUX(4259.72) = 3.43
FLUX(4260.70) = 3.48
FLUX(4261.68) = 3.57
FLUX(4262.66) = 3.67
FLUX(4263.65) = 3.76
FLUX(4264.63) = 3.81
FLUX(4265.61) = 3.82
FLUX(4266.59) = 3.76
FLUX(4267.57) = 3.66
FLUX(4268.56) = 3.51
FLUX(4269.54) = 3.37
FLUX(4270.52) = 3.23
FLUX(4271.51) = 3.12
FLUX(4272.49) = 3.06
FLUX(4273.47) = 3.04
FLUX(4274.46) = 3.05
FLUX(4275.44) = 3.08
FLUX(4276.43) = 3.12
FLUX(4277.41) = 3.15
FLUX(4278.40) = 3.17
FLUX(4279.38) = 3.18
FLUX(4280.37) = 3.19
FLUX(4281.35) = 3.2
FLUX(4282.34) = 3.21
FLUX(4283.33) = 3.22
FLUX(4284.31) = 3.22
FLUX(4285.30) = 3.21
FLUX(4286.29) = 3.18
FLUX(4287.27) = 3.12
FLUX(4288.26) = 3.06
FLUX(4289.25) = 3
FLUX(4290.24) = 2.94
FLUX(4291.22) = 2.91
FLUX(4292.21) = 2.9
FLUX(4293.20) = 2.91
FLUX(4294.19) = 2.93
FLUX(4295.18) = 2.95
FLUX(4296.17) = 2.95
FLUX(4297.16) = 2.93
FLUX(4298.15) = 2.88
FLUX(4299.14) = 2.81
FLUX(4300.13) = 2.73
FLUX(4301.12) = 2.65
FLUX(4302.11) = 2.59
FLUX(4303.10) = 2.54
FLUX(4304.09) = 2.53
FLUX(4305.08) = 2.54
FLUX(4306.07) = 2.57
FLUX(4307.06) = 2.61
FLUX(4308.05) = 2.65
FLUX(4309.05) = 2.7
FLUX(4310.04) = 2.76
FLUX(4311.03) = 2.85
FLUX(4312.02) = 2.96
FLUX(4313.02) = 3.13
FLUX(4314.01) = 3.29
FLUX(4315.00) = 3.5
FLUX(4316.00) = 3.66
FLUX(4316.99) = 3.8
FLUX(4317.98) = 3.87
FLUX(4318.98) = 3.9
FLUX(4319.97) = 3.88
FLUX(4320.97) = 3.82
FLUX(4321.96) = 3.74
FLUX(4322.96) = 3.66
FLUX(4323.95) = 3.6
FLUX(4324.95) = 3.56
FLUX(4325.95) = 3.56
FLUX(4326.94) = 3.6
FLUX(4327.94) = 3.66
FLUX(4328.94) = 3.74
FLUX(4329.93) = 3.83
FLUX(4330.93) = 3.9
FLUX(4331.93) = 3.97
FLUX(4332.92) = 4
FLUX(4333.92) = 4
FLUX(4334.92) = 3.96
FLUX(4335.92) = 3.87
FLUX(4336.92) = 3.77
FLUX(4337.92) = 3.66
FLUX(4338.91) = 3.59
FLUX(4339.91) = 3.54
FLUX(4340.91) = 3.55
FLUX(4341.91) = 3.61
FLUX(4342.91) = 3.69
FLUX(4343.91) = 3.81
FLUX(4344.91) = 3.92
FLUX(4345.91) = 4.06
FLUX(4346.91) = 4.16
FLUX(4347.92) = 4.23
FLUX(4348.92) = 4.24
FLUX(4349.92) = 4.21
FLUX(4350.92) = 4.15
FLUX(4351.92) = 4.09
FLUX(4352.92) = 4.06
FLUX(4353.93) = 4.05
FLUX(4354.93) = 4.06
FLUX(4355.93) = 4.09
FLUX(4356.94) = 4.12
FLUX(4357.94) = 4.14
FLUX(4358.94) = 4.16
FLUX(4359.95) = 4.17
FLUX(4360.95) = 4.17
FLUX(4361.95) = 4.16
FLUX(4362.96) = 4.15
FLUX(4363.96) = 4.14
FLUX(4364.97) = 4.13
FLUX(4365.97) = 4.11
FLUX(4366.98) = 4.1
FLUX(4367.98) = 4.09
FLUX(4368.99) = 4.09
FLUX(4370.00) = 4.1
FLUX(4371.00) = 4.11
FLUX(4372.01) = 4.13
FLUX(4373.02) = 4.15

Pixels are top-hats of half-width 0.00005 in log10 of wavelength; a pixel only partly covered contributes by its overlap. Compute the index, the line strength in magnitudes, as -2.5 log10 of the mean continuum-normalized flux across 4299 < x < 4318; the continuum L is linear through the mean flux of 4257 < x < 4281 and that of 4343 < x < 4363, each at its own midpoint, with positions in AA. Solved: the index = 0.26 mag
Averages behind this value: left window 3.38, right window 4.1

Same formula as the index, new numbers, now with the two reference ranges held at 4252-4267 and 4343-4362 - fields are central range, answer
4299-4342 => 0.16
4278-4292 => 0.19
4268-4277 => 0.15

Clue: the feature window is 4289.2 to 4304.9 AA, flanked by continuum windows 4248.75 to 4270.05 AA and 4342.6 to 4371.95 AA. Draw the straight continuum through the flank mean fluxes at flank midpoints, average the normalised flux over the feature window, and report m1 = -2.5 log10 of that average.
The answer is 0.32 mag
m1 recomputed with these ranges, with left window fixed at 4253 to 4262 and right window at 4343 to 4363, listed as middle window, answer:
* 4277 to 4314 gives 0.26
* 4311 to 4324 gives 0.09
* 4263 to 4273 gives 0.01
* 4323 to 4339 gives 0.05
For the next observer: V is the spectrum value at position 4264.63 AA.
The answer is 3.81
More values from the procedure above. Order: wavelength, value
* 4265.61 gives 3.82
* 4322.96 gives 3.66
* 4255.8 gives 3.5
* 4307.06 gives 2.61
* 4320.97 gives 3.82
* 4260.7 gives 3.48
